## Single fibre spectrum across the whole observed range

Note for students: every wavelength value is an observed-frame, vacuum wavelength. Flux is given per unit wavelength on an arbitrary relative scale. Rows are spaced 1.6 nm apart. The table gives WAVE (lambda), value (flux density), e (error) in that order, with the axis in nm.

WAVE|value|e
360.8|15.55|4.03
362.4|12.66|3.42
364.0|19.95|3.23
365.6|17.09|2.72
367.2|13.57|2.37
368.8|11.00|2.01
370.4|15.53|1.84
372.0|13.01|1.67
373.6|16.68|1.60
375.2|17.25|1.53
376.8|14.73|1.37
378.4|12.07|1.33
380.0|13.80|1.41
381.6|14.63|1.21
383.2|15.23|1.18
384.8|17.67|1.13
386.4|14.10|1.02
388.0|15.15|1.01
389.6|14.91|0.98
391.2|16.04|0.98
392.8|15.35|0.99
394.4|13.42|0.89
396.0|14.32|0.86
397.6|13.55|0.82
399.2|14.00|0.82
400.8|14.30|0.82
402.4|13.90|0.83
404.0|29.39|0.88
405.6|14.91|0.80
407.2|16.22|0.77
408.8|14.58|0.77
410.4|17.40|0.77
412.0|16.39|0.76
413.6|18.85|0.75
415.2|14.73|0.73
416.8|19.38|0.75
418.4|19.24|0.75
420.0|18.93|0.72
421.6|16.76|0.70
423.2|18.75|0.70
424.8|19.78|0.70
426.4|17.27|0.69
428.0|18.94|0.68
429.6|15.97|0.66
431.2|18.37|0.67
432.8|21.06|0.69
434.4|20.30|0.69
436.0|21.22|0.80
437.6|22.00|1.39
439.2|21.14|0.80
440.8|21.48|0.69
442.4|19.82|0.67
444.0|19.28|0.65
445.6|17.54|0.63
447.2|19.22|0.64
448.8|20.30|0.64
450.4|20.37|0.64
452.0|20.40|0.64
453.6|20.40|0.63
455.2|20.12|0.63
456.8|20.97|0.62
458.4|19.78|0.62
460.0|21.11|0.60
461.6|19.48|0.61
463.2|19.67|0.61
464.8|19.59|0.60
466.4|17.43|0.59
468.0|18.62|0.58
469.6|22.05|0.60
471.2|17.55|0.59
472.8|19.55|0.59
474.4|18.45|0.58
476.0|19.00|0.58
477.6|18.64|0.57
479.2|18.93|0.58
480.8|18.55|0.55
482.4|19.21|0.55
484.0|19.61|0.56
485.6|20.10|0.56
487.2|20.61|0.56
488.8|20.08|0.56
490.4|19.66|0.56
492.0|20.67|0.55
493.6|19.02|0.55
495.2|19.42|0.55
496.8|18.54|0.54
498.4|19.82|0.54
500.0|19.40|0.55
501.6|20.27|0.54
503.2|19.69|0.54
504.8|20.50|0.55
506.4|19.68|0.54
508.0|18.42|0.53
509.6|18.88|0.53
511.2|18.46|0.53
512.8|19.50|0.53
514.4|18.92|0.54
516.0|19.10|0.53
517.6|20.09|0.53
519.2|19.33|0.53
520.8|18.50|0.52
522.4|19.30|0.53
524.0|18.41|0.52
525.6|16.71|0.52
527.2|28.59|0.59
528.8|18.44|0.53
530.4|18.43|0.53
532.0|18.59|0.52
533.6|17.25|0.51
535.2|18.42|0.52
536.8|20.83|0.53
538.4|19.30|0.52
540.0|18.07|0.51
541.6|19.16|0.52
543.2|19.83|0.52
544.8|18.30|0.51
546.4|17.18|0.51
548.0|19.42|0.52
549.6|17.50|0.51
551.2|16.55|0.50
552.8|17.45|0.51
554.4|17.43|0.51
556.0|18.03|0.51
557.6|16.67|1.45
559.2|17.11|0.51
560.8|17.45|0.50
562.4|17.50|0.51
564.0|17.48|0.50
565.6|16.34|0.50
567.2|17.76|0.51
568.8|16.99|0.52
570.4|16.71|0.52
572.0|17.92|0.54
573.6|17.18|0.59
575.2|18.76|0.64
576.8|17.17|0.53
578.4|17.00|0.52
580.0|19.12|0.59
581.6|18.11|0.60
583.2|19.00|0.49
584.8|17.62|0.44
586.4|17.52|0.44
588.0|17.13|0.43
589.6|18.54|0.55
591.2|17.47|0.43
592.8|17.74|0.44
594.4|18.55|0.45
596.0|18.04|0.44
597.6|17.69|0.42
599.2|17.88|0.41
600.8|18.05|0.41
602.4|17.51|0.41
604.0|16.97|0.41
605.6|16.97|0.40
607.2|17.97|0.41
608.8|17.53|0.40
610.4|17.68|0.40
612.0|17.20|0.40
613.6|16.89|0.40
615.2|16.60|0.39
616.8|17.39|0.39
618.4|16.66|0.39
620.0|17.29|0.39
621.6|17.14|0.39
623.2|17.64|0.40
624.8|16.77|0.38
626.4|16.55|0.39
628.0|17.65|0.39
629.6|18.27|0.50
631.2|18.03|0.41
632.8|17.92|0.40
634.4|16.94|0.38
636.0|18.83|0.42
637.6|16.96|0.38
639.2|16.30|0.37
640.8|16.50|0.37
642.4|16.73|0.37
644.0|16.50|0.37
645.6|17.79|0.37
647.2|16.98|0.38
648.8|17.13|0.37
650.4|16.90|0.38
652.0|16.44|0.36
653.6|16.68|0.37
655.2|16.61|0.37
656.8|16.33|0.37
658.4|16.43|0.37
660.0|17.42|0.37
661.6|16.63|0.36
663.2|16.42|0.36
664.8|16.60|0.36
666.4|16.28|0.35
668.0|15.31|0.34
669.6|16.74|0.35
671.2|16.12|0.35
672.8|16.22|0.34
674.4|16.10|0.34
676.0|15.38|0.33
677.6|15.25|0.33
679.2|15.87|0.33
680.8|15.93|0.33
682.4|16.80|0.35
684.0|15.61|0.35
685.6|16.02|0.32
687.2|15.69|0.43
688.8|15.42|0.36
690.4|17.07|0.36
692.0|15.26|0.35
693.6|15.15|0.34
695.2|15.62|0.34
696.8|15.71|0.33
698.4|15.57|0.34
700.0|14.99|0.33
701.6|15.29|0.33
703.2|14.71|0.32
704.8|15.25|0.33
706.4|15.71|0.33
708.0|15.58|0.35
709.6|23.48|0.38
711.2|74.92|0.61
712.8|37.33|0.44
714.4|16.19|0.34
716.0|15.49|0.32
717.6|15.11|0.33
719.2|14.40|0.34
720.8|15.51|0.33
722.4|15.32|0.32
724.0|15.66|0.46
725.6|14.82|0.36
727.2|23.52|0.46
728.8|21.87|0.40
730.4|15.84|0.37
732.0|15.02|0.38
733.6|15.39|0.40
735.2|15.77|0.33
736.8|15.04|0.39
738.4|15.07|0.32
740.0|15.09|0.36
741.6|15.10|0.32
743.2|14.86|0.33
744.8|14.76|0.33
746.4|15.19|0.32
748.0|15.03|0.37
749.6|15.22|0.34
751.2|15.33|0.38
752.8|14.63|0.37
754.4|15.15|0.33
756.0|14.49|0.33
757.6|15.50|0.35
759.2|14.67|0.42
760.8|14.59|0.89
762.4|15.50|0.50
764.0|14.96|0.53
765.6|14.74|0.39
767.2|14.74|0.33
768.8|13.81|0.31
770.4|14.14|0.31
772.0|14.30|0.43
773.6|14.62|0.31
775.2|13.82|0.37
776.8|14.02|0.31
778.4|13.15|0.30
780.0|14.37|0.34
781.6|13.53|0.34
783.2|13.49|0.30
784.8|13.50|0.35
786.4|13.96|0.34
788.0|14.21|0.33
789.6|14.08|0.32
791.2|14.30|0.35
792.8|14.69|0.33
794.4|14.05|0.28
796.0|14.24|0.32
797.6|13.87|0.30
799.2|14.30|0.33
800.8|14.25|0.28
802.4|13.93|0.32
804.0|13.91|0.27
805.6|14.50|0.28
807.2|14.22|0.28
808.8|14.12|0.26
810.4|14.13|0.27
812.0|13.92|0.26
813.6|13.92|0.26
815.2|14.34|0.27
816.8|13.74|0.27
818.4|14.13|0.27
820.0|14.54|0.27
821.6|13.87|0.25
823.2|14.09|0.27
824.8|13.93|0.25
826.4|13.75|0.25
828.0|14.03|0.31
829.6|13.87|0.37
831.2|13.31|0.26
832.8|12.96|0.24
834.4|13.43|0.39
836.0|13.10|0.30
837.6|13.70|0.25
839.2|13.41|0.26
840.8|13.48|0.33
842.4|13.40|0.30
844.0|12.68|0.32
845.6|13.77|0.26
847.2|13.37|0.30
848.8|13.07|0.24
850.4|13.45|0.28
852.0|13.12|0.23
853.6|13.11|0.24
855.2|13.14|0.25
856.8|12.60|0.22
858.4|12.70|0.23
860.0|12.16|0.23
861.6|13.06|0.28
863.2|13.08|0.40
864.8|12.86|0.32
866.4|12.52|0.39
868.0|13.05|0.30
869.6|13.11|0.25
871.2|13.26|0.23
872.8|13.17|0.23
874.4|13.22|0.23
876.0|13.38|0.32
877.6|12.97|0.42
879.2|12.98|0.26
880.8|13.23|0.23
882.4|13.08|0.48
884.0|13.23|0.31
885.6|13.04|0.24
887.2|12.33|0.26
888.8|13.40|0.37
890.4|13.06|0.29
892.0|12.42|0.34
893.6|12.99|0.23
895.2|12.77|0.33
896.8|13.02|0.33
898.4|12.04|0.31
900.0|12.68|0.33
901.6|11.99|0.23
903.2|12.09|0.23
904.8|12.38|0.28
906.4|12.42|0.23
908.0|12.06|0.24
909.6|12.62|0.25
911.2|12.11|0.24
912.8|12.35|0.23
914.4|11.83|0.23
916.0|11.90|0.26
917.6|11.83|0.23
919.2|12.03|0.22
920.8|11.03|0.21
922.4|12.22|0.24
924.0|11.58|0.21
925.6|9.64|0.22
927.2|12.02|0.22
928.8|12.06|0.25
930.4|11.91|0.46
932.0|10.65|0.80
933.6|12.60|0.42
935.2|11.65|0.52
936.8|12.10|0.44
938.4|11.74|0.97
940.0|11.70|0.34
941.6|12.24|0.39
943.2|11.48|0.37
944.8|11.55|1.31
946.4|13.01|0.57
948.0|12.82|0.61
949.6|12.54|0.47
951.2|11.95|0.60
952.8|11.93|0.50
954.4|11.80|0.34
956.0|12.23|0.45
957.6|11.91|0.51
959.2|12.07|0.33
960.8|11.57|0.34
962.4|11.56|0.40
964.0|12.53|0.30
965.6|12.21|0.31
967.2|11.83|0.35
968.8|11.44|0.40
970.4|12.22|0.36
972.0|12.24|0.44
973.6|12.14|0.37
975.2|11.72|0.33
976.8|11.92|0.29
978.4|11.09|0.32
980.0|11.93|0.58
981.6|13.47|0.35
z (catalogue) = 0.08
